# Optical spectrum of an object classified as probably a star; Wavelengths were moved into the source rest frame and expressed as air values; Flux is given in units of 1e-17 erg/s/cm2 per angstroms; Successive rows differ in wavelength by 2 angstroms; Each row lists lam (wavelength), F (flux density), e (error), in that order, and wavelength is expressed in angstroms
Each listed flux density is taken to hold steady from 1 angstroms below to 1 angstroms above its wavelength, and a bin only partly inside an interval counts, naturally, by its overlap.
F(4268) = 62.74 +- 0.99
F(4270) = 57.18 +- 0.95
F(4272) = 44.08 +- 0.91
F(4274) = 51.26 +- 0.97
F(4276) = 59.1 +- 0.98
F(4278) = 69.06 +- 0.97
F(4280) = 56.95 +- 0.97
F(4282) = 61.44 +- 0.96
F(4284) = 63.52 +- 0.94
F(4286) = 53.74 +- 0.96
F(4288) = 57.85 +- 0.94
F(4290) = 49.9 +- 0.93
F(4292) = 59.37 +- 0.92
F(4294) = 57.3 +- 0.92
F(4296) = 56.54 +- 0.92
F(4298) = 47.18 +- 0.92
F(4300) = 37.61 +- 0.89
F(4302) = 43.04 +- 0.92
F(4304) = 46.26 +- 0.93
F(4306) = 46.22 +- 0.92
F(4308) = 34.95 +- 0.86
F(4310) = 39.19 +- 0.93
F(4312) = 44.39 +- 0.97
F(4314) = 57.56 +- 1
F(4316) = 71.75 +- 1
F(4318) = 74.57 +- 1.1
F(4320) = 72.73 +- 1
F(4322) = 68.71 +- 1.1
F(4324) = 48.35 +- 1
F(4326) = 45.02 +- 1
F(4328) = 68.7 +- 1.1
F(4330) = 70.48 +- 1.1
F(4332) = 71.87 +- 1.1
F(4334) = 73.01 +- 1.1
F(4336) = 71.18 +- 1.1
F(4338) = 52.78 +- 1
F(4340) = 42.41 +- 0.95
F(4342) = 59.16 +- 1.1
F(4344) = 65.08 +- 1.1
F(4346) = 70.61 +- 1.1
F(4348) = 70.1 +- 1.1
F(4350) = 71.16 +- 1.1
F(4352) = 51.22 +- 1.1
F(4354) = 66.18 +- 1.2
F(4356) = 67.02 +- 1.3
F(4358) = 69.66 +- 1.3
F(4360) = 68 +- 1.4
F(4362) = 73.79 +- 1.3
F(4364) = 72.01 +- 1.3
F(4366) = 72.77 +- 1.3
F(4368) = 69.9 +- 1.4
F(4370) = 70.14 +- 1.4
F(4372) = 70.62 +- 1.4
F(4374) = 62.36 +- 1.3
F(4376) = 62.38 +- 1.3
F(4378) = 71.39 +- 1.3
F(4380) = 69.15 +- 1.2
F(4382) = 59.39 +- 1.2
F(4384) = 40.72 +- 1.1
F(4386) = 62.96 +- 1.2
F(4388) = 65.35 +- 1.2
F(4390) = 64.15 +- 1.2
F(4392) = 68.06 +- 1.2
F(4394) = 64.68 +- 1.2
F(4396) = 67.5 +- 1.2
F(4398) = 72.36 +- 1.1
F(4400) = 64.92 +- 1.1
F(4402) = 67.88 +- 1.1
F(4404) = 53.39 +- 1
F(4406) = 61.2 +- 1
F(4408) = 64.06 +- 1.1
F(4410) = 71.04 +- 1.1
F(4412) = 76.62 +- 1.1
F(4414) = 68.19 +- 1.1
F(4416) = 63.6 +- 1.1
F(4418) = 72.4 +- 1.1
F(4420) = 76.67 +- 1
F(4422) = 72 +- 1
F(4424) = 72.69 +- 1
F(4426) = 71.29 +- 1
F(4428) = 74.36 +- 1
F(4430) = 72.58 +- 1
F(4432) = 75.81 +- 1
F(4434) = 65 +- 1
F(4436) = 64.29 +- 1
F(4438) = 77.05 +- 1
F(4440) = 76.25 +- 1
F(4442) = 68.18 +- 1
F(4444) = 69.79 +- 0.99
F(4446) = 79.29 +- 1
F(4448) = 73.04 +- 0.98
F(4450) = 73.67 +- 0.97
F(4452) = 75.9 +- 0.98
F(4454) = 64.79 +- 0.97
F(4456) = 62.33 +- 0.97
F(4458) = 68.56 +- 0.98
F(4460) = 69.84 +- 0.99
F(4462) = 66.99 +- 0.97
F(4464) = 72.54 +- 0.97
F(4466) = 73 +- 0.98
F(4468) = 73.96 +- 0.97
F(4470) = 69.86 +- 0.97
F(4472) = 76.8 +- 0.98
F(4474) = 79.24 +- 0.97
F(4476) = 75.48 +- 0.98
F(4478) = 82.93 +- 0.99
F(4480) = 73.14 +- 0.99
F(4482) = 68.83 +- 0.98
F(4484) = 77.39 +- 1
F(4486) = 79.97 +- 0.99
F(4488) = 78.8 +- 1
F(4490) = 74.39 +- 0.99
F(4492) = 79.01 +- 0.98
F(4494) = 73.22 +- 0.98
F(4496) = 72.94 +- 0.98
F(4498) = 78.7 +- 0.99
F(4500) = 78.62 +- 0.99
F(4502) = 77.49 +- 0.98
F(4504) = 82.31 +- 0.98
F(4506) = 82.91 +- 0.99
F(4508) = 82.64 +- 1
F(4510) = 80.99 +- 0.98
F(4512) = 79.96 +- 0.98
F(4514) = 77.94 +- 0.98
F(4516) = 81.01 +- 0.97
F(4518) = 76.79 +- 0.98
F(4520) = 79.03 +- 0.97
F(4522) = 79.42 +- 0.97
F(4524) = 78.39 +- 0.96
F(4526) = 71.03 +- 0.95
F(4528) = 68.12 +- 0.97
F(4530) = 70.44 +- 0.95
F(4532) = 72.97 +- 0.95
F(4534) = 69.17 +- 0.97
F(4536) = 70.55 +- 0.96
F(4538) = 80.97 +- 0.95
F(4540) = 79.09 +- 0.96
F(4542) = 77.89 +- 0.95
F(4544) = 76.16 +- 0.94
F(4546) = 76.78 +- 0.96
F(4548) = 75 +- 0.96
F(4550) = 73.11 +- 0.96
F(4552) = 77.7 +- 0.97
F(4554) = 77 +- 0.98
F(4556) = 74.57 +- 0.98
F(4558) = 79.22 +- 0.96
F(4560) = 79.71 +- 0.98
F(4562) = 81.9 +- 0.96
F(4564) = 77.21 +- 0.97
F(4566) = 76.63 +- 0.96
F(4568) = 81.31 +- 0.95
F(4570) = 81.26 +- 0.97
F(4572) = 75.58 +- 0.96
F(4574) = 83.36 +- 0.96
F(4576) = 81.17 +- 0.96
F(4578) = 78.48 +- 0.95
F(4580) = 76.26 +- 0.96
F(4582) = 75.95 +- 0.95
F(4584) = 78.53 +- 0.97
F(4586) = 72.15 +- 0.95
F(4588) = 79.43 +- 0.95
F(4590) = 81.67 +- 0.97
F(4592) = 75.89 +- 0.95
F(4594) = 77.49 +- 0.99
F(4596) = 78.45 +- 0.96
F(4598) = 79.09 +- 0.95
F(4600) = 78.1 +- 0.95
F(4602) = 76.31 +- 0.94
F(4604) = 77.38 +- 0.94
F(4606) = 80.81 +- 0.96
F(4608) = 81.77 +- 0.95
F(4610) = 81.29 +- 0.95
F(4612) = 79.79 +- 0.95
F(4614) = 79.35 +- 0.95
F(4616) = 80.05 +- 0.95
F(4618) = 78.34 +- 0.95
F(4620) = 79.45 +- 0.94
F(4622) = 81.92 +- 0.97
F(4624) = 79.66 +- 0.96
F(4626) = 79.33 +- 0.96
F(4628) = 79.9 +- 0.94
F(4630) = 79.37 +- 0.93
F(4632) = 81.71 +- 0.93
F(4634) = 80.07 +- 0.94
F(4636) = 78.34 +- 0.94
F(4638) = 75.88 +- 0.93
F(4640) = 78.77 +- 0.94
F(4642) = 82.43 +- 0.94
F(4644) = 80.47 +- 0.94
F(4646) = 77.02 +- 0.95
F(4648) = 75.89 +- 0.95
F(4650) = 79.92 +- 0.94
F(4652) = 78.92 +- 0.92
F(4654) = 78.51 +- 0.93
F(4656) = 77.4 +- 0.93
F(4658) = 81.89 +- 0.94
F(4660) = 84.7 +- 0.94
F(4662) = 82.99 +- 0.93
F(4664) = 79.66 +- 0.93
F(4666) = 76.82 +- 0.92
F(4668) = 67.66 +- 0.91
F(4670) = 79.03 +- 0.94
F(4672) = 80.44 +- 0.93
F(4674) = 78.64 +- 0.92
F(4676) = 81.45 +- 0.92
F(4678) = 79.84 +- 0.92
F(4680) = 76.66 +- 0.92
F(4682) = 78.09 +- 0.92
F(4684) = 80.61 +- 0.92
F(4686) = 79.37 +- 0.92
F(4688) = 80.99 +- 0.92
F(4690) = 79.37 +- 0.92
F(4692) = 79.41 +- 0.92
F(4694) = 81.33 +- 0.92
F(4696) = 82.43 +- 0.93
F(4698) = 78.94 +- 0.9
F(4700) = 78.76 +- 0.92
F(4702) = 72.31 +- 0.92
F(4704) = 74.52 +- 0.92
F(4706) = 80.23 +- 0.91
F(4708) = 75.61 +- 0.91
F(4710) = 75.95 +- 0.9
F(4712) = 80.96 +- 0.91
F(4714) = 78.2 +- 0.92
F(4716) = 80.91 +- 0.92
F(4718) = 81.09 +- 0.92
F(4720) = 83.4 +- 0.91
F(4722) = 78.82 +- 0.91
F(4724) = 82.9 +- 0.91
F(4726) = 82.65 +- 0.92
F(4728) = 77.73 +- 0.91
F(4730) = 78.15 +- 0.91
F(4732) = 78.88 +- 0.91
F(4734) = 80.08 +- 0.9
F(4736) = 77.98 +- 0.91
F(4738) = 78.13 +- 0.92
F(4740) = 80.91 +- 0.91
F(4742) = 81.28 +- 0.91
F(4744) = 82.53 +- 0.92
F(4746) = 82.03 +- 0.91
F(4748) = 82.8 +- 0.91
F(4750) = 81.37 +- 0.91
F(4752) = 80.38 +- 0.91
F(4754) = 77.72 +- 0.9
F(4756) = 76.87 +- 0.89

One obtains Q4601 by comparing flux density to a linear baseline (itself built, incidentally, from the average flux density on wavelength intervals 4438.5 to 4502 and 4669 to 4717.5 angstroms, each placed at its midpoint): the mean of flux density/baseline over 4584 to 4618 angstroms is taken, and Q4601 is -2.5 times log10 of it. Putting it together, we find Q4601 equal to -0.03 mag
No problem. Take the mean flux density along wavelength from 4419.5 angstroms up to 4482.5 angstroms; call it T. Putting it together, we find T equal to 72.4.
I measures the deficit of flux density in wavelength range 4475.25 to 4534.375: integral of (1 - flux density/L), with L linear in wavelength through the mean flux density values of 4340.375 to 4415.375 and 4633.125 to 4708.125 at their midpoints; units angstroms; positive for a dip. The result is -4.5 angstroms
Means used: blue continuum 65.9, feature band 76.9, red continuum 78.9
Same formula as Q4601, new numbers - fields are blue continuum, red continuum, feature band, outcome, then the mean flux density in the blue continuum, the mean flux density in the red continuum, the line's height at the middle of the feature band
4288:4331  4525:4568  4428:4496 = -0.08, 54.4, 75.6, 68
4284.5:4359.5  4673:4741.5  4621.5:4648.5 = -0.06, 58.3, 79.3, 75.3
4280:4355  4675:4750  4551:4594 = -0.09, 57.9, 79.6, 71.9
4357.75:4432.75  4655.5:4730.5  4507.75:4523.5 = -0.10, 67.7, 79.2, 72.4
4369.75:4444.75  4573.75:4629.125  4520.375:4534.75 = 0.02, 67.6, 78.9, 74.6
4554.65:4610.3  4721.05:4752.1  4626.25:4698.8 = 0.00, 78.6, 80.4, 79.5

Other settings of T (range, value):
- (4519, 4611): 77.3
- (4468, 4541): 76.6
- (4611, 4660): 79.5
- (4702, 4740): 79.1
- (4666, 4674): 76.2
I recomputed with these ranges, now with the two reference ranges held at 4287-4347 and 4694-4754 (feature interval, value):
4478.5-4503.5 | -3.7 angstroms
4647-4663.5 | -0.9 angstroms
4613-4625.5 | -1.0 angstroms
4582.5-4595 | -0.9 angstroms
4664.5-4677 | -0.1 angstroms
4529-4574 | -4.3 angstroms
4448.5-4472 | -2.0 angstroms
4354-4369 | -2.8 angstroms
